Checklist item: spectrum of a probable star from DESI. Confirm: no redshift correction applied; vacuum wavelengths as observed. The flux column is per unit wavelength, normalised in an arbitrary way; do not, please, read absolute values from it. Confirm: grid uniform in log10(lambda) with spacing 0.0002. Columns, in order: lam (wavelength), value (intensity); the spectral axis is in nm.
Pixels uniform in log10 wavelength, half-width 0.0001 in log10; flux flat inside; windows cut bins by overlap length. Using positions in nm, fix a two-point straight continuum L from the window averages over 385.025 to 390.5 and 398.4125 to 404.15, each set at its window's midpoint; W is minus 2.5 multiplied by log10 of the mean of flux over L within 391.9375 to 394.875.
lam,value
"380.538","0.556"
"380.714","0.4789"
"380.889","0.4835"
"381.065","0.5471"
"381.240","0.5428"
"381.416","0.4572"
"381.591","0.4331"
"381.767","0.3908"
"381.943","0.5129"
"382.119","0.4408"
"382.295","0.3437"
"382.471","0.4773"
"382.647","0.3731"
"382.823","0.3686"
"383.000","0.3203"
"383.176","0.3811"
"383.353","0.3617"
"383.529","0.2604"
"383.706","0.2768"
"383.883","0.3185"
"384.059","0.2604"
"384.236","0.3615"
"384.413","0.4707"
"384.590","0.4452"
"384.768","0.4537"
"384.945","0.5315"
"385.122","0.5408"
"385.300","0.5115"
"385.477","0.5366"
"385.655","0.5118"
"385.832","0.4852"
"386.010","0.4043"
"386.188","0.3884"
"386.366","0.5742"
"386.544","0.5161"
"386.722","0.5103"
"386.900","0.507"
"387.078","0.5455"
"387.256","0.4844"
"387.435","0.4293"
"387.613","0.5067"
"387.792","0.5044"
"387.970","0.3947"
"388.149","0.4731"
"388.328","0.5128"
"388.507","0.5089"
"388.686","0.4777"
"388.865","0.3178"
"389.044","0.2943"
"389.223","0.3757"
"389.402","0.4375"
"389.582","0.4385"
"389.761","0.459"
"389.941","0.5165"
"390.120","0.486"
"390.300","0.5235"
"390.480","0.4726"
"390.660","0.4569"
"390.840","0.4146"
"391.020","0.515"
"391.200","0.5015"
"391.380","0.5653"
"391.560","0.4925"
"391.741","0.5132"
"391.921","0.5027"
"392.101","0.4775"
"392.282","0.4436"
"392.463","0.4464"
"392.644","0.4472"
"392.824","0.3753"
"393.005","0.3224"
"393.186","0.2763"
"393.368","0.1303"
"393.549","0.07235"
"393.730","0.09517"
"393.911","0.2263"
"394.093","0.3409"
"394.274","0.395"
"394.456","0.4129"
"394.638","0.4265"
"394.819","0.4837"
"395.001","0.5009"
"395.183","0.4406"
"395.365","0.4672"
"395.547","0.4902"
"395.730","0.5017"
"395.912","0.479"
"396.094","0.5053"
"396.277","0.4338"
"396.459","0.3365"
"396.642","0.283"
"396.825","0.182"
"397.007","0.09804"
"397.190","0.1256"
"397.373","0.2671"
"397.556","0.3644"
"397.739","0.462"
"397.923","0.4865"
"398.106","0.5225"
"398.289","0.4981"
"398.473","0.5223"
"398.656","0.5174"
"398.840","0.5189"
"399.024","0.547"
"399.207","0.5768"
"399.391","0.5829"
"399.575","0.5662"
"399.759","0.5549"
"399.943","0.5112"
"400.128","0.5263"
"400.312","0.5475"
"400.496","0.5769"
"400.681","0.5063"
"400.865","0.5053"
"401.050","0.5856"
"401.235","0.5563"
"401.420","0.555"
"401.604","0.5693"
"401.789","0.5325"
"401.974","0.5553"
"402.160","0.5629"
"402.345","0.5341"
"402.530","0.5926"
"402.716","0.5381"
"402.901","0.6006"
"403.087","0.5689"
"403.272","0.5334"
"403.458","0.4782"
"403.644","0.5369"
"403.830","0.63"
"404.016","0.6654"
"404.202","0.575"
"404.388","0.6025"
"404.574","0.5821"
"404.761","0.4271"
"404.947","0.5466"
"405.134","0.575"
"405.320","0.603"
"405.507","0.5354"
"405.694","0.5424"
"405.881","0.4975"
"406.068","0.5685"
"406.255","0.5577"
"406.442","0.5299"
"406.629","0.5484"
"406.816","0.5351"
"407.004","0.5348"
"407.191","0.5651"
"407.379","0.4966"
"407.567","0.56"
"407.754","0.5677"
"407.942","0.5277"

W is 0.437 mag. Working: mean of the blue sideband 0.472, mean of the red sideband 0.554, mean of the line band 0.338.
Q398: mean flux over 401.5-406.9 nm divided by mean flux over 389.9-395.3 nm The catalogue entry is 1.4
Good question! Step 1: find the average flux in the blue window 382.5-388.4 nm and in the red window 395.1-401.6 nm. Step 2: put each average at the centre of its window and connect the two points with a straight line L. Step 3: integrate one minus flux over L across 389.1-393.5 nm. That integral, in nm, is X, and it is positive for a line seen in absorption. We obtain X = 0.14 nm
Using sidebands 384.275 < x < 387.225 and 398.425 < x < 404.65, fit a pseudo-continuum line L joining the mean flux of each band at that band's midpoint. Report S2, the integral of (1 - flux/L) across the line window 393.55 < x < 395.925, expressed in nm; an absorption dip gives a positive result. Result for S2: 0.63 nm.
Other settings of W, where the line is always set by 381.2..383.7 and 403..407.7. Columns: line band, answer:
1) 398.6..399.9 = -0.08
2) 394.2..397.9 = 0.26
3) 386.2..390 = -0.07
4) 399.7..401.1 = -0.04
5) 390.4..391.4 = -0.06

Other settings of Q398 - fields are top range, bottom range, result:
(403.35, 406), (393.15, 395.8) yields 1.59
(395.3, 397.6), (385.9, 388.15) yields 0.72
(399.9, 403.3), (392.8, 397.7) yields 1.64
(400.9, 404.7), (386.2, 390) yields 1.22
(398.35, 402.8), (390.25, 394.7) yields 1.40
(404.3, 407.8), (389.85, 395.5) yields 1.33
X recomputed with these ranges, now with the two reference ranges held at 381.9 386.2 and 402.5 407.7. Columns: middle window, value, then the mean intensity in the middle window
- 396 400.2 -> 0.616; 0.434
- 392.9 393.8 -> 0.550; 0.184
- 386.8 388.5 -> -0.189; 0.486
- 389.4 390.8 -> -0.063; 0.474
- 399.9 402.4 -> -0.084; 0.545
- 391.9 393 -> 0.079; 0.436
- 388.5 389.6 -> 0.120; 0.398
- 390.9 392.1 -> -0.121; 0.51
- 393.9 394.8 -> 0.187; 0.382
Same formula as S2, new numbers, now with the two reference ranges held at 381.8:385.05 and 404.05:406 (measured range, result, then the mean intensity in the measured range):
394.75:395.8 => -0.01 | 0.48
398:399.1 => -0.04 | 0.52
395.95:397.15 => 0.44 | 0.306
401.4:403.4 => -0.09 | 0.557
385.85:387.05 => -0.22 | 0.487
